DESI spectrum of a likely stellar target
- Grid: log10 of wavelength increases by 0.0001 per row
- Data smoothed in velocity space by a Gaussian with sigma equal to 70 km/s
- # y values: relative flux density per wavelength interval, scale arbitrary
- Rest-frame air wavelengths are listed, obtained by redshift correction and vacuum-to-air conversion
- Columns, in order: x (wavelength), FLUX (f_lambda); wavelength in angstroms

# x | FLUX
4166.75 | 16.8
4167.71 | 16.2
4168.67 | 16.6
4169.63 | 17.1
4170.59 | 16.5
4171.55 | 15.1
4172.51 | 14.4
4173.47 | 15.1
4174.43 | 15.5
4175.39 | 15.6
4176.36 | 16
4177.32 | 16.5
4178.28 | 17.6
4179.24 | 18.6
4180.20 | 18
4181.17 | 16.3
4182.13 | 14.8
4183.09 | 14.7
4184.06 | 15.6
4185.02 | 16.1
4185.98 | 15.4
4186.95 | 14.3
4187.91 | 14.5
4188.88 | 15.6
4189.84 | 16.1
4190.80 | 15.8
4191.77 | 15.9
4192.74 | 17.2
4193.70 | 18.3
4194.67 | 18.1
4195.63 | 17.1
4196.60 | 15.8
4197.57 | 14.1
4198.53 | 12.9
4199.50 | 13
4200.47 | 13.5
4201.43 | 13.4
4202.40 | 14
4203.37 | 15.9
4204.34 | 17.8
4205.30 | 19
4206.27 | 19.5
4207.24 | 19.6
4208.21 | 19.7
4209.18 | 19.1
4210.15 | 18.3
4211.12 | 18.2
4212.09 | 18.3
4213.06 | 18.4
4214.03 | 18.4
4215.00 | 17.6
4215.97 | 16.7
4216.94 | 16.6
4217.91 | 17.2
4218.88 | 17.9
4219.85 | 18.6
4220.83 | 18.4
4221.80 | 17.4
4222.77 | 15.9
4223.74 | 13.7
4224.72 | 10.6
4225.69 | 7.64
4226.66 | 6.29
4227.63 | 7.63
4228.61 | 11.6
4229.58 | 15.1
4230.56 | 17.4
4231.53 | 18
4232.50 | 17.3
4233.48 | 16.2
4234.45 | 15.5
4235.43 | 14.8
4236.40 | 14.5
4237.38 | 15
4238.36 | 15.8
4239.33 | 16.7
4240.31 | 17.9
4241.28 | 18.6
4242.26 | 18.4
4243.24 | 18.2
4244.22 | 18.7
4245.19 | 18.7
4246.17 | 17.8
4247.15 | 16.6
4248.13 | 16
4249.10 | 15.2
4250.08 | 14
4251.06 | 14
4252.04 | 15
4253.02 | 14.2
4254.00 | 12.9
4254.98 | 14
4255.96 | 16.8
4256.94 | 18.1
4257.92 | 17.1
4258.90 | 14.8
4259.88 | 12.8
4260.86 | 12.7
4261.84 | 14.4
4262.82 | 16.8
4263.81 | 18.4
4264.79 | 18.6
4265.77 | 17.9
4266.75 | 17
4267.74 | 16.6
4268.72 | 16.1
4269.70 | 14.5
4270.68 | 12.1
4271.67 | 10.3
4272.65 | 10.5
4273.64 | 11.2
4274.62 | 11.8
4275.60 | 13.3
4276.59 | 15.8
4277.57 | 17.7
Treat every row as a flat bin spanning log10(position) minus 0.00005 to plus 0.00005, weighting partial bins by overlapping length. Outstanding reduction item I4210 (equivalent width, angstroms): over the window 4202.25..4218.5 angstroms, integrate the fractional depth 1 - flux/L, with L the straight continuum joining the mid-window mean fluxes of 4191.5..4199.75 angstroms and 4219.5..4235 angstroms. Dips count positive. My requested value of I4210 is -3.1 angstroms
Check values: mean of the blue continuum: 15.9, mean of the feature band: 18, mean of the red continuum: 14.2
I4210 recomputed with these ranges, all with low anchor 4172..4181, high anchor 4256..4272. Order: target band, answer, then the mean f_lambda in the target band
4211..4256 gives 0.4 angstroms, 15.7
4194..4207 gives 0.3 angstroms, 15.8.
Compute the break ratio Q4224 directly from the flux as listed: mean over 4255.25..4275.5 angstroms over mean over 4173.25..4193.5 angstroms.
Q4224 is 0.9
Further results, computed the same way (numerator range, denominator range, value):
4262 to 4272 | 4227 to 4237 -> 1.08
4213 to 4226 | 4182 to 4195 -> 1.01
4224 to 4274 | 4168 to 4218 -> 0.91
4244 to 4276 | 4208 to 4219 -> 0.84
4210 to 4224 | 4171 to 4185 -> 1.09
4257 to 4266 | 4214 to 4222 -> 0.91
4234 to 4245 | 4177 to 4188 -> 1.04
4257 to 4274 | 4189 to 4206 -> 0.94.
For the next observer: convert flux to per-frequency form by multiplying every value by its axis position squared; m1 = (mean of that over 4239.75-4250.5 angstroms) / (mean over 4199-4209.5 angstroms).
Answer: 1.1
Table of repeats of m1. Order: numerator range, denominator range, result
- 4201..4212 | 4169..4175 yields 1.15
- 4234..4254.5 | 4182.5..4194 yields 1.05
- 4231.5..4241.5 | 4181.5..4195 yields 1.05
